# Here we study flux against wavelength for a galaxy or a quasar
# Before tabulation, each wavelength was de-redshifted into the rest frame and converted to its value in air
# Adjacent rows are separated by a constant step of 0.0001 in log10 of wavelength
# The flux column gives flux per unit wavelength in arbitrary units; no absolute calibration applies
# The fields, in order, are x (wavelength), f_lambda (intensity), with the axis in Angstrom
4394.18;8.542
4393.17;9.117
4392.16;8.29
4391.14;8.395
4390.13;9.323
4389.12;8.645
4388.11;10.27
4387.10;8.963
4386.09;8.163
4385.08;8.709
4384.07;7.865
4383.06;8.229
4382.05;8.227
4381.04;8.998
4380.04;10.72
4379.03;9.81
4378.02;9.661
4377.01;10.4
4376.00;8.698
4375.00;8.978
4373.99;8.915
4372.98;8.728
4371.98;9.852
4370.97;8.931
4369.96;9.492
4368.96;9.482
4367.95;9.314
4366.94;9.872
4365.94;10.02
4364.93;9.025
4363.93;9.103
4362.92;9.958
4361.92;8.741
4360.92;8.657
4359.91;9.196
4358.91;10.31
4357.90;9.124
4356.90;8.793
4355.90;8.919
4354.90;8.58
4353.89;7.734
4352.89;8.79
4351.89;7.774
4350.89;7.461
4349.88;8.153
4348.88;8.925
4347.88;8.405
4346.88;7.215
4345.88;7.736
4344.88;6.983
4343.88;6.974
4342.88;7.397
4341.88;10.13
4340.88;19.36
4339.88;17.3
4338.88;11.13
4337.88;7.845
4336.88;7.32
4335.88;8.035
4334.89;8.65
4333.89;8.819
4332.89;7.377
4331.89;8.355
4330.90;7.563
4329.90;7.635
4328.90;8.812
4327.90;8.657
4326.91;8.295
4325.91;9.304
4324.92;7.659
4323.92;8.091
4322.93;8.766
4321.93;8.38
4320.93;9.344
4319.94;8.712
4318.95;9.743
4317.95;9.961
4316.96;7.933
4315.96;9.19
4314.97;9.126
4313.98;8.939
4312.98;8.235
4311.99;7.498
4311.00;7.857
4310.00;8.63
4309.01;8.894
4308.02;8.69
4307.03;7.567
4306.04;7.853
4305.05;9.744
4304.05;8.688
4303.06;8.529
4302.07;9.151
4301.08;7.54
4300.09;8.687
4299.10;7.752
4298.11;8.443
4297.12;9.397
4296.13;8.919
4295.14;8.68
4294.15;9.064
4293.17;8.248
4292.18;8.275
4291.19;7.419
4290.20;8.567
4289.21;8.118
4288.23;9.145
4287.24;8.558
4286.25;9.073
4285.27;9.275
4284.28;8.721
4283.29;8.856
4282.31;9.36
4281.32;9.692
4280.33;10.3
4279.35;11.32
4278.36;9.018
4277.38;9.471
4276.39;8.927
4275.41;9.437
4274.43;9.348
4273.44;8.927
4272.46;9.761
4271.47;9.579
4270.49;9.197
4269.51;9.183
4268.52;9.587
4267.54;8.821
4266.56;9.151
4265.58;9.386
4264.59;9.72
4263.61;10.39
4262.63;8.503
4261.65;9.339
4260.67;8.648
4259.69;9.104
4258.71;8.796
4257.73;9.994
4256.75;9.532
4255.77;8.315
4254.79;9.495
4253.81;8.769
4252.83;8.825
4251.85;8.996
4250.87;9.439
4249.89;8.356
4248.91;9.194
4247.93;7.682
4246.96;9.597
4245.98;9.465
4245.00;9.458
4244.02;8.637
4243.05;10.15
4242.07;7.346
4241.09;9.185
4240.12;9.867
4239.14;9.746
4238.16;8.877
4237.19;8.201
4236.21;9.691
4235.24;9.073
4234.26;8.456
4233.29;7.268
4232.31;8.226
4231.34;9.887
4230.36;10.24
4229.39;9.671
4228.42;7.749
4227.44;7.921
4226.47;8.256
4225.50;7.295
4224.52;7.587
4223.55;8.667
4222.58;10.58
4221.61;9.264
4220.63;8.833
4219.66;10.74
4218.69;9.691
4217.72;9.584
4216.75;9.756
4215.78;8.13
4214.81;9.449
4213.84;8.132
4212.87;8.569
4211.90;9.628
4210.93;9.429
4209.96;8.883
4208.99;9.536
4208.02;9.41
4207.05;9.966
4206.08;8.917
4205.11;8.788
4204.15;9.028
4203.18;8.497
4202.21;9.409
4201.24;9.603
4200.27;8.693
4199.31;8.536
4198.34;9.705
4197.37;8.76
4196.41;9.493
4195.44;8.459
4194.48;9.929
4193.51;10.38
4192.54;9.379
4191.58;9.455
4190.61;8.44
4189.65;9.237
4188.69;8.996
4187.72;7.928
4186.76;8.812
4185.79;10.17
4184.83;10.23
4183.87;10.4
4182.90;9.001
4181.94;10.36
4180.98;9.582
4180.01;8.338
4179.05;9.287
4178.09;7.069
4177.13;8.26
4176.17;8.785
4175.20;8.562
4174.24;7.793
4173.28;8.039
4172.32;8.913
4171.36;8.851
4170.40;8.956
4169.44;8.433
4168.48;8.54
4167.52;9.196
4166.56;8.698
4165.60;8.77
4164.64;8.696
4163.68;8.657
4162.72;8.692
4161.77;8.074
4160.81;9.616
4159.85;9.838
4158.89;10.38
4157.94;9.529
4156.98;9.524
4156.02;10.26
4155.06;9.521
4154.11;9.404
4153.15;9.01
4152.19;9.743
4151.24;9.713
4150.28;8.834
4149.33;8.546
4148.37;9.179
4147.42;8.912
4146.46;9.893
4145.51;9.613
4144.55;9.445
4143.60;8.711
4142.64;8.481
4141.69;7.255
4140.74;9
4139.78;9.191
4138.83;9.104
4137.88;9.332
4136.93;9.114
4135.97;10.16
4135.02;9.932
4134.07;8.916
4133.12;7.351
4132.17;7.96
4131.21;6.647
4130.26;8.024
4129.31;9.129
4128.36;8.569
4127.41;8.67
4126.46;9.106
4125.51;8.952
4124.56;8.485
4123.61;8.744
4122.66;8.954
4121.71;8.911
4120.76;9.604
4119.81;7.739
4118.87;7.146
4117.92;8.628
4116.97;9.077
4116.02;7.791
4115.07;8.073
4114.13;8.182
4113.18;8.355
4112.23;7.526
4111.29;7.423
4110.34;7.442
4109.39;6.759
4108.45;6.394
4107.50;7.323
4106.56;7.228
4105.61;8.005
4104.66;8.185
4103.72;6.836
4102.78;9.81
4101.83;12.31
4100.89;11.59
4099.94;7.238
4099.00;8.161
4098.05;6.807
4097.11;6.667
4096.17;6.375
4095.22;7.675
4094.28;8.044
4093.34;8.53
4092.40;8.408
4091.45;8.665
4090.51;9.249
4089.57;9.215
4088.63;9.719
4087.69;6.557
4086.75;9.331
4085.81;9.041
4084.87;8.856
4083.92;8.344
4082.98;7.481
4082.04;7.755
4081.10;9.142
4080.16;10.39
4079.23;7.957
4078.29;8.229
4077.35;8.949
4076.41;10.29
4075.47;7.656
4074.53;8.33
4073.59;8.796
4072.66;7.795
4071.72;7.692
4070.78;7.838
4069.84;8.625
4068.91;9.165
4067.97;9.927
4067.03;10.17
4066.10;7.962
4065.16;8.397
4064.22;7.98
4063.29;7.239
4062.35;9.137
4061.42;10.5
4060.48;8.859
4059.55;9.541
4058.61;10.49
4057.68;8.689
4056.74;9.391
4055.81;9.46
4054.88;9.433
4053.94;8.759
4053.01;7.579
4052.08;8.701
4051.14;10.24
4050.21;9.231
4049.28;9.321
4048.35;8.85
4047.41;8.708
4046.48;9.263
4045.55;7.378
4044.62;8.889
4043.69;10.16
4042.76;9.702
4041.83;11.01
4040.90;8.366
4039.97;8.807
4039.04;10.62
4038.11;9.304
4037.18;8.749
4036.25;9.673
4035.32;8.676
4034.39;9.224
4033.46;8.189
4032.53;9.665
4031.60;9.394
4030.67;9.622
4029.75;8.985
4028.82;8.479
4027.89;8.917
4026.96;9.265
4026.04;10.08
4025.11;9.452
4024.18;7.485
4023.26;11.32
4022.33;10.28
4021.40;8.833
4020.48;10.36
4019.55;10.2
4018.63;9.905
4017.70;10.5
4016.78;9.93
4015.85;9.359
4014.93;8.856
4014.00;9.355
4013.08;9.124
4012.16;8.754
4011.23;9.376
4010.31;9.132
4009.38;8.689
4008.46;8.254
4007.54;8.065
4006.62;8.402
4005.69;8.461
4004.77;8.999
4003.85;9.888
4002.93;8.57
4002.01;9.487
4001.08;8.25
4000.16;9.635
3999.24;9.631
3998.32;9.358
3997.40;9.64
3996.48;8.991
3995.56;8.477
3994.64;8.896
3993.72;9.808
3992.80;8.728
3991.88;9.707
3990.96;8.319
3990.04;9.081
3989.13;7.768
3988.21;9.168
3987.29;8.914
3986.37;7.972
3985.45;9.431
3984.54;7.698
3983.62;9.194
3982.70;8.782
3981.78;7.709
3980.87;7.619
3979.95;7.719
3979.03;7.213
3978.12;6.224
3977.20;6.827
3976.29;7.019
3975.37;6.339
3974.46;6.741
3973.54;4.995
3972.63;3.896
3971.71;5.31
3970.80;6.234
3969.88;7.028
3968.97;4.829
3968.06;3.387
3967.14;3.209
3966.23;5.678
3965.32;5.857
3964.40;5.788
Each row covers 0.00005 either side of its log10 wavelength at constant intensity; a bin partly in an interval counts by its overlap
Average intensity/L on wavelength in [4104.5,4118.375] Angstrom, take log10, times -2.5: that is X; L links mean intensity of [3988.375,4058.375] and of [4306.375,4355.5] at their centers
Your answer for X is 0.17 mag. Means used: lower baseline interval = 9.18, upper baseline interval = 8.77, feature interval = 7.75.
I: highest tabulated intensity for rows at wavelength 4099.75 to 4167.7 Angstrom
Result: 12.31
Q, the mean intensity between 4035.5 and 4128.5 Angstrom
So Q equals 8.64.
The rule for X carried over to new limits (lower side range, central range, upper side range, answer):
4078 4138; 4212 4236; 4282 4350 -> -0.04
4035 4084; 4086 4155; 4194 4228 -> 0.06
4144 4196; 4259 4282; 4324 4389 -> -0.04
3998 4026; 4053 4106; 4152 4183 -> 0.06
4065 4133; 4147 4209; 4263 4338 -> -0.07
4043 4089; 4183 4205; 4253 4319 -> -0.04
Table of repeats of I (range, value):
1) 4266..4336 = 11.32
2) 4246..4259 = 9.994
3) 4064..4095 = 10.39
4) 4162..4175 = 9.196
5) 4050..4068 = 10.5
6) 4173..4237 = 10.74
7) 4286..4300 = 9.397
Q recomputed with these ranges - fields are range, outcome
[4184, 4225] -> 9.22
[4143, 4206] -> 9.1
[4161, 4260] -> 9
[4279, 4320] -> 8.76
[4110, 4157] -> 8.74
